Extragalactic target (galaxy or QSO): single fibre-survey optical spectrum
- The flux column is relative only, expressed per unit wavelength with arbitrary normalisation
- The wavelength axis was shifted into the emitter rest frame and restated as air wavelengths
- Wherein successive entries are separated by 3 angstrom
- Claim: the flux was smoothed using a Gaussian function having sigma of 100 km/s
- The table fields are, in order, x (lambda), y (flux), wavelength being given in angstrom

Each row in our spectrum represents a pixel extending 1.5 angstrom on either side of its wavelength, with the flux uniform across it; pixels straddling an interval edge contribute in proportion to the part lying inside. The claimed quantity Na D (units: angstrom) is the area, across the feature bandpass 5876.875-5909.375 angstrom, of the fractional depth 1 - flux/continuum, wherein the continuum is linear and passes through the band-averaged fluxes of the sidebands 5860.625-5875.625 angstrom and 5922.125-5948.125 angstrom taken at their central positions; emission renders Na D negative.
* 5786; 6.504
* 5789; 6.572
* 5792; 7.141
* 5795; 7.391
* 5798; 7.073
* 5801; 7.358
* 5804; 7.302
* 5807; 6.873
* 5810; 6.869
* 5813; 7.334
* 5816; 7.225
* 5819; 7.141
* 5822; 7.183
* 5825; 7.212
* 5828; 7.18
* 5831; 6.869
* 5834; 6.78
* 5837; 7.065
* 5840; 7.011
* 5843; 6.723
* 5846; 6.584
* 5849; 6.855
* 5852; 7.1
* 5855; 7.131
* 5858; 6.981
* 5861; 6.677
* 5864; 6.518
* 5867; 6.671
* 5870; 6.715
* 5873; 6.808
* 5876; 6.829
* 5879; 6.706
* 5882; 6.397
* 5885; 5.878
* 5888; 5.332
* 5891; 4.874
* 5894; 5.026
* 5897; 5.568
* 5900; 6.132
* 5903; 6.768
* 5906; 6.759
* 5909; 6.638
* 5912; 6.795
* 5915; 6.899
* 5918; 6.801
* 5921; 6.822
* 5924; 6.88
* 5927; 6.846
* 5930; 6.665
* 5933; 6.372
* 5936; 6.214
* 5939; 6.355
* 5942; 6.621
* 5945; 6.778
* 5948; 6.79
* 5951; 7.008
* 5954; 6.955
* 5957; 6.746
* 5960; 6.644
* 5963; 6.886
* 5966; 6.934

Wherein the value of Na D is 3.2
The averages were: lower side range 6.69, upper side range 6.61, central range 6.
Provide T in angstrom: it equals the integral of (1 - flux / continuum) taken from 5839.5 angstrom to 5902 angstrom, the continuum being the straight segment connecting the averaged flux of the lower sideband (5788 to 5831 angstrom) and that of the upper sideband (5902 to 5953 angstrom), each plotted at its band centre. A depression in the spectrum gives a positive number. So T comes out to 4.7 angstrom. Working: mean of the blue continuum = 7.13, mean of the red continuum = 6.71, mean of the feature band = 6.4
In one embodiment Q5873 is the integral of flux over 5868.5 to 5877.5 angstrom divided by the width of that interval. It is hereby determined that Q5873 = 6.78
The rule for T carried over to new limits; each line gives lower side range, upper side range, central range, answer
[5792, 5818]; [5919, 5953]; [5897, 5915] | 0.6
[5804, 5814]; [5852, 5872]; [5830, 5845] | 0.1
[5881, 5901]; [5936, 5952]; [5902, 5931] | -3.4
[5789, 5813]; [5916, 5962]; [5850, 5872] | 0.4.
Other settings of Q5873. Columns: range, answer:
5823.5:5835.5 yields 7.01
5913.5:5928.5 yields 6.85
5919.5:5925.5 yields 6.85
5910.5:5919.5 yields 6.83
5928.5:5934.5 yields 6.52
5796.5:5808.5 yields 7.15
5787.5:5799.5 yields 7.04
